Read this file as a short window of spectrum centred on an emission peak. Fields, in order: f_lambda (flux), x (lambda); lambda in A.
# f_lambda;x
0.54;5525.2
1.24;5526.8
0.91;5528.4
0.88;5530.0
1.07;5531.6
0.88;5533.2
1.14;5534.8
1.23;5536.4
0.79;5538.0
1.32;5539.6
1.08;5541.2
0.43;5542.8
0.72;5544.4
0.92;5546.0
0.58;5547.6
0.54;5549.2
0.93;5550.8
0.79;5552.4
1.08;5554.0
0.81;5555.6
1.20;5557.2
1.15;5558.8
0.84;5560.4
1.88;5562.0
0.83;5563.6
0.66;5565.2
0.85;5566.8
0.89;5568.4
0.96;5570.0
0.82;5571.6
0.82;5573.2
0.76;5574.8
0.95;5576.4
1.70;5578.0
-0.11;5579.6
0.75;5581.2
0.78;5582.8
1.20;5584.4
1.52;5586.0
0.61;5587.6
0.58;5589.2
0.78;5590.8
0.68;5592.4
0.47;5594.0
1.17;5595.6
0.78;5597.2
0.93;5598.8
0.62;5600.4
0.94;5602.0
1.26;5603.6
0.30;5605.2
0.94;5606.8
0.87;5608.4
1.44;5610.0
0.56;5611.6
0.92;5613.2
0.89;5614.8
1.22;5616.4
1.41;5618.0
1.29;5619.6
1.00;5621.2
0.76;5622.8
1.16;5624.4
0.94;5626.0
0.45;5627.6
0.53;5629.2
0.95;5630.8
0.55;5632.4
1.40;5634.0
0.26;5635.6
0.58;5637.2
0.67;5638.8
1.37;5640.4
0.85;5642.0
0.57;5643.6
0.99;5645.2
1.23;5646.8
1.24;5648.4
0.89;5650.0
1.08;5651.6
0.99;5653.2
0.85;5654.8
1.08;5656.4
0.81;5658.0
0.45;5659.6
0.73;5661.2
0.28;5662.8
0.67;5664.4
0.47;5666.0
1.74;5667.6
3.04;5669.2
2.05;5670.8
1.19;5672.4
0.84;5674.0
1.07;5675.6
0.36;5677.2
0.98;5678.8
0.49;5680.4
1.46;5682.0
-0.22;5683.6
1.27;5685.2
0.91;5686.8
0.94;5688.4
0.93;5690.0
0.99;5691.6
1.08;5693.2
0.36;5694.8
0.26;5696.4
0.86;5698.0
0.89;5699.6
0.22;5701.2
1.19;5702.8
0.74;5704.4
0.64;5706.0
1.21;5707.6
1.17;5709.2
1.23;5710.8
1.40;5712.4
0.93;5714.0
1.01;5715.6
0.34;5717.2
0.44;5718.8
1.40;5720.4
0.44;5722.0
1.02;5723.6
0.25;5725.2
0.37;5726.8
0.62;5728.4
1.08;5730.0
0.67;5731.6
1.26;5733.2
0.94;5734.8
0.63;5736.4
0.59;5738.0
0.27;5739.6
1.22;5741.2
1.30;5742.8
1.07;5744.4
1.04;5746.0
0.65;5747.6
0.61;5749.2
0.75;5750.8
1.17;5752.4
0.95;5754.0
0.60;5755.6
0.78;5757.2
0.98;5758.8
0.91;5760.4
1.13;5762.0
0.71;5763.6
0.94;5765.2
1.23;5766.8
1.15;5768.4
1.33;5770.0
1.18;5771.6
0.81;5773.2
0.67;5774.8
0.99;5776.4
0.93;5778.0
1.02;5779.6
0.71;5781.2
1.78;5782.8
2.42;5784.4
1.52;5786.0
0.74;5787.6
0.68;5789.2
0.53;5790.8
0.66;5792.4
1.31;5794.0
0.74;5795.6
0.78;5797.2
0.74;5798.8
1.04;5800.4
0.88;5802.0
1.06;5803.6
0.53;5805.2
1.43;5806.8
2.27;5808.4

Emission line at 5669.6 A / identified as H-beta 4861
